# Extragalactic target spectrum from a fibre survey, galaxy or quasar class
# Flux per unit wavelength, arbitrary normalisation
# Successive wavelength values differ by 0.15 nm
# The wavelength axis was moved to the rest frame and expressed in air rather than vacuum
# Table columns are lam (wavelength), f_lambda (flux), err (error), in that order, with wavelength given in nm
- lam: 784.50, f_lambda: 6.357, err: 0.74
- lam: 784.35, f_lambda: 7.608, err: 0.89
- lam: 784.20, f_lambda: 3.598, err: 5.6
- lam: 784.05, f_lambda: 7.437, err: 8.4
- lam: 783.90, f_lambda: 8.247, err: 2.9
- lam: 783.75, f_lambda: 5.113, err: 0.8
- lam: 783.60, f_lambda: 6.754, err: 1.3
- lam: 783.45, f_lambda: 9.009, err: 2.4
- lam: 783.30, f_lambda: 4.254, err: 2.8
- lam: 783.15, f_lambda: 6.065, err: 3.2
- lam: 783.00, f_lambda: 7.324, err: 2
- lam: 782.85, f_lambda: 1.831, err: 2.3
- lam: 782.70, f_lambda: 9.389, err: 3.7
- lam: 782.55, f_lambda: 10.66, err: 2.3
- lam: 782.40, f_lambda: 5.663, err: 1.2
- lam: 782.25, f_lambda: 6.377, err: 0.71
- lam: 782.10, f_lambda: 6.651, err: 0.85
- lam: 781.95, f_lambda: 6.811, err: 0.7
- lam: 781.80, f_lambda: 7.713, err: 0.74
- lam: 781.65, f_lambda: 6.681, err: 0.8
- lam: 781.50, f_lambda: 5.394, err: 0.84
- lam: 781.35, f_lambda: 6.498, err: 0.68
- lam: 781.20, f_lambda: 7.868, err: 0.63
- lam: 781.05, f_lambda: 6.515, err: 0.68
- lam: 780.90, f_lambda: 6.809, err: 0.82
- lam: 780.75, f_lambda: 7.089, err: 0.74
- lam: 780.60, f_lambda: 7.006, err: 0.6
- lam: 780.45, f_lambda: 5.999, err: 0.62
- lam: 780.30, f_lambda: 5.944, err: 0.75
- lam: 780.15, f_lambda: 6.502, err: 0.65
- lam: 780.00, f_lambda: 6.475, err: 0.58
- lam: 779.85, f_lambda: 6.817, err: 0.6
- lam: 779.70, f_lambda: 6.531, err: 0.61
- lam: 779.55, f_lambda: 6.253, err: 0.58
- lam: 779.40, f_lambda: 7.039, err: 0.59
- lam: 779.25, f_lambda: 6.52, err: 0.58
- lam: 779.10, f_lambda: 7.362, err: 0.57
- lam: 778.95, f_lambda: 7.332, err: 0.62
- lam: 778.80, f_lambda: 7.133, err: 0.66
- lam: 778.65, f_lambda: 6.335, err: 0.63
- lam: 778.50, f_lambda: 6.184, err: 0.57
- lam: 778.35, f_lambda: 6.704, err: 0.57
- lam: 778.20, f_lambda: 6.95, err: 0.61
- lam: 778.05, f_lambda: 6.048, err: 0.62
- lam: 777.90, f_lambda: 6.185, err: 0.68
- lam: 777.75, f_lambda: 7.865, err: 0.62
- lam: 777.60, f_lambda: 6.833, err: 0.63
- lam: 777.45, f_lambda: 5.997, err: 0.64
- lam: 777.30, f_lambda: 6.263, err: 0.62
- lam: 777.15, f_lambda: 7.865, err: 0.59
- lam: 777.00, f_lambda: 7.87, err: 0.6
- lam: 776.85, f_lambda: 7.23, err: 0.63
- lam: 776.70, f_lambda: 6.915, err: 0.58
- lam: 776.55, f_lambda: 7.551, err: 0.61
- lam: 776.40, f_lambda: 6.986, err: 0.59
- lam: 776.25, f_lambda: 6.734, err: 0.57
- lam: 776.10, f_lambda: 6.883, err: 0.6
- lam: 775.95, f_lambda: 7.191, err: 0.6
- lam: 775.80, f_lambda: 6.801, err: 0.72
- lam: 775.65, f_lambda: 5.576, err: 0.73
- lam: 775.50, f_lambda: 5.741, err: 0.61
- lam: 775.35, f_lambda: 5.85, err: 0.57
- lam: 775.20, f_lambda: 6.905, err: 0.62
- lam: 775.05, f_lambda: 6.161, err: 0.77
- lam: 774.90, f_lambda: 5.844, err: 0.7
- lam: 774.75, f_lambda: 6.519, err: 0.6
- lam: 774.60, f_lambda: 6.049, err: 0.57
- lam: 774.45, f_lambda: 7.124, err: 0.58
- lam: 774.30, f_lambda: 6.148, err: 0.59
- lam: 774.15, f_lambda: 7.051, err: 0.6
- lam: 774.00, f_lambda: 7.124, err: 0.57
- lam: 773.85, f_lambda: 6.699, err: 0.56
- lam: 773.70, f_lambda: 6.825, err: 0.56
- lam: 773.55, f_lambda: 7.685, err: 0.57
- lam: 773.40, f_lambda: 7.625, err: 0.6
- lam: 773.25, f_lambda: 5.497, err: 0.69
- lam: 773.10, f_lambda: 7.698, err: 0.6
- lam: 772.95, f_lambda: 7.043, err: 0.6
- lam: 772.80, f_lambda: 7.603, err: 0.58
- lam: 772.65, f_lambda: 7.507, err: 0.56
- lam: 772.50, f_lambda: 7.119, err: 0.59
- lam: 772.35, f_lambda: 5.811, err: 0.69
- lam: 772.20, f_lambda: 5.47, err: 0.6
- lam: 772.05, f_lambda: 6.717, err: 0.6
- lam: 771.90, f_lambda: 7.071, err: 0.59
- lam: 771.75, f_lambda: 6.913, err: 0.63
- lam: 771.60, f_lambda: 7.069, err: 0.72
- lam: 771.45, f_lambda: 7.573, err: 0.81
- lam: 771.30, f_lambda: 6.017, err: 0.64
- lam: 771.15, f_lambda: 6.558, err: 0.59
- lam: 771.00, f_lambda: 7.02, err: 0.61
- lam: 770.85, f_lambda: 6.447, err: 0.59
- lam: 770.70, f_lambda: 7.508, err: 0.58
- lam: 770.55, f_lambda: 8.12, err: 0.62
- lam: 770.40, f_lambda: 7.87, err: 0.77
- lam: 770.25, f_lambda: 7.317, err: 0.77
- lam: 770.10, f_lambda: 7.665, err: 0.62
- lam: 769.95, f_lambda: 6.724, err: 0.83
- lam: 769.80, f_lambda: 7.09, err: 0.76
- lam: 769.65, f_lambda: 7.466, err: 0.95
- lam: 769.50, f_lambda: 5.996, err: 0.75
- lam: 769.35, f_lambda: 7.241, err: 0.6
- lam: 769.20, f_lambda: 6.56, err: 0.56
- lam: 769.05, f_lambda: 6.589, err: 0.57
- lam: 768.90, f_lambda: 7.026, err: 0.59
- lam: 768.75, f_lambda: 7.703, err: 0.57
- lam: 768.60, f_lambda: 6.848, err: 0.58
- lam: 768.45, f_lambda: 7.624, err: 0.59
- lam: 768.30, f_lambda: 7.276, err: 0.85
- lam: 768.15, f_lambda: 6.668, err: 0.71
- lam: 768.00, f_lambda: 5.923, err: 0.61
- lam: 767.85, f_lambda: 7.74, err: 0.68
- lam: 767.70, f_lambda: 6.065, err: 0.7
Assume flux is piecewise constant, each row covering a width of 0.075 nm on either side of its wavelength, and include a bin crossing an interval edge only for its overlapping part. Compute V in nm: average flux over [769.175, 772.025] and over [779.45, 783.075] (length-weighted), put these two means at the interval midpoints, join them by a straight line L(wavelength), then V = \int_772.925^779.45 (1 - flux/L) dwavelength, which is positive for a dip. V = 0.10 nm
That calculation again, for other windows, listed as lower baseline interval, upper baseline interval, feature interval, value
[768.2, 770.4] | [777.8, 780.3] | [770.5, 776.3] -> 0.14 nm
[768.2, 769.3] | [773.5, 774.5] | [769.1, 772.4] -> 0.05 nm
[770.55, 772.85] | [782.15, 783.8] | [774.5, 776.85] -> 0.08 nm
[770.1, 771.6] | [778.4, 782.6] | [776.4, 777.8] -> -0.04 nm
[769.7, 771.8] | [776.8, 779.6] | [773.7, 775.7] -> 0.17 nm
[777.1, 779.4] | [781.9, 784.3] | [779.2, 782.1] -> 0.01 nm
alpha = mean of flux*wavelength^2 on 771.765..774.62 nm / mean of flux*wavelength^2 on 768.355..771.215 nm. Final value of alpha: 1.0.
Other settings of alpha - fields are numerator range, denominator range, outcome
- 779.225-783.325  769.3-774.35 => 0.97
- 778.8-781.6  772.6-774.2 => 0.95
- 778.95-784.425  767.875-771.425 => 0.98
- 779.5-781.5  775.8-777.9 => 0.94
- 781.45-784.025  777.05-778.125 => 1.01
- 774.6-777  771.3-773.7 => 0.96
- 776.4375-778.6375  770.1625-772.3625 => 1.01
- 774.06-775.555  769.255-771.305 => 0.90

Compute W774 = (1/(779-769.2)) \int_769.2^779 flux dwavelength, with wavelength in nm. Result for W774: 6.84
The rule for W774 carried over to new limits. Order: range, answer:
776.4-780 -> 6.85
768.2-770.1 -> 7.03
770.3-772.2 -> 7.01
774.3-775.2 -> 6.37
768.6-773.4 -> 6.98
